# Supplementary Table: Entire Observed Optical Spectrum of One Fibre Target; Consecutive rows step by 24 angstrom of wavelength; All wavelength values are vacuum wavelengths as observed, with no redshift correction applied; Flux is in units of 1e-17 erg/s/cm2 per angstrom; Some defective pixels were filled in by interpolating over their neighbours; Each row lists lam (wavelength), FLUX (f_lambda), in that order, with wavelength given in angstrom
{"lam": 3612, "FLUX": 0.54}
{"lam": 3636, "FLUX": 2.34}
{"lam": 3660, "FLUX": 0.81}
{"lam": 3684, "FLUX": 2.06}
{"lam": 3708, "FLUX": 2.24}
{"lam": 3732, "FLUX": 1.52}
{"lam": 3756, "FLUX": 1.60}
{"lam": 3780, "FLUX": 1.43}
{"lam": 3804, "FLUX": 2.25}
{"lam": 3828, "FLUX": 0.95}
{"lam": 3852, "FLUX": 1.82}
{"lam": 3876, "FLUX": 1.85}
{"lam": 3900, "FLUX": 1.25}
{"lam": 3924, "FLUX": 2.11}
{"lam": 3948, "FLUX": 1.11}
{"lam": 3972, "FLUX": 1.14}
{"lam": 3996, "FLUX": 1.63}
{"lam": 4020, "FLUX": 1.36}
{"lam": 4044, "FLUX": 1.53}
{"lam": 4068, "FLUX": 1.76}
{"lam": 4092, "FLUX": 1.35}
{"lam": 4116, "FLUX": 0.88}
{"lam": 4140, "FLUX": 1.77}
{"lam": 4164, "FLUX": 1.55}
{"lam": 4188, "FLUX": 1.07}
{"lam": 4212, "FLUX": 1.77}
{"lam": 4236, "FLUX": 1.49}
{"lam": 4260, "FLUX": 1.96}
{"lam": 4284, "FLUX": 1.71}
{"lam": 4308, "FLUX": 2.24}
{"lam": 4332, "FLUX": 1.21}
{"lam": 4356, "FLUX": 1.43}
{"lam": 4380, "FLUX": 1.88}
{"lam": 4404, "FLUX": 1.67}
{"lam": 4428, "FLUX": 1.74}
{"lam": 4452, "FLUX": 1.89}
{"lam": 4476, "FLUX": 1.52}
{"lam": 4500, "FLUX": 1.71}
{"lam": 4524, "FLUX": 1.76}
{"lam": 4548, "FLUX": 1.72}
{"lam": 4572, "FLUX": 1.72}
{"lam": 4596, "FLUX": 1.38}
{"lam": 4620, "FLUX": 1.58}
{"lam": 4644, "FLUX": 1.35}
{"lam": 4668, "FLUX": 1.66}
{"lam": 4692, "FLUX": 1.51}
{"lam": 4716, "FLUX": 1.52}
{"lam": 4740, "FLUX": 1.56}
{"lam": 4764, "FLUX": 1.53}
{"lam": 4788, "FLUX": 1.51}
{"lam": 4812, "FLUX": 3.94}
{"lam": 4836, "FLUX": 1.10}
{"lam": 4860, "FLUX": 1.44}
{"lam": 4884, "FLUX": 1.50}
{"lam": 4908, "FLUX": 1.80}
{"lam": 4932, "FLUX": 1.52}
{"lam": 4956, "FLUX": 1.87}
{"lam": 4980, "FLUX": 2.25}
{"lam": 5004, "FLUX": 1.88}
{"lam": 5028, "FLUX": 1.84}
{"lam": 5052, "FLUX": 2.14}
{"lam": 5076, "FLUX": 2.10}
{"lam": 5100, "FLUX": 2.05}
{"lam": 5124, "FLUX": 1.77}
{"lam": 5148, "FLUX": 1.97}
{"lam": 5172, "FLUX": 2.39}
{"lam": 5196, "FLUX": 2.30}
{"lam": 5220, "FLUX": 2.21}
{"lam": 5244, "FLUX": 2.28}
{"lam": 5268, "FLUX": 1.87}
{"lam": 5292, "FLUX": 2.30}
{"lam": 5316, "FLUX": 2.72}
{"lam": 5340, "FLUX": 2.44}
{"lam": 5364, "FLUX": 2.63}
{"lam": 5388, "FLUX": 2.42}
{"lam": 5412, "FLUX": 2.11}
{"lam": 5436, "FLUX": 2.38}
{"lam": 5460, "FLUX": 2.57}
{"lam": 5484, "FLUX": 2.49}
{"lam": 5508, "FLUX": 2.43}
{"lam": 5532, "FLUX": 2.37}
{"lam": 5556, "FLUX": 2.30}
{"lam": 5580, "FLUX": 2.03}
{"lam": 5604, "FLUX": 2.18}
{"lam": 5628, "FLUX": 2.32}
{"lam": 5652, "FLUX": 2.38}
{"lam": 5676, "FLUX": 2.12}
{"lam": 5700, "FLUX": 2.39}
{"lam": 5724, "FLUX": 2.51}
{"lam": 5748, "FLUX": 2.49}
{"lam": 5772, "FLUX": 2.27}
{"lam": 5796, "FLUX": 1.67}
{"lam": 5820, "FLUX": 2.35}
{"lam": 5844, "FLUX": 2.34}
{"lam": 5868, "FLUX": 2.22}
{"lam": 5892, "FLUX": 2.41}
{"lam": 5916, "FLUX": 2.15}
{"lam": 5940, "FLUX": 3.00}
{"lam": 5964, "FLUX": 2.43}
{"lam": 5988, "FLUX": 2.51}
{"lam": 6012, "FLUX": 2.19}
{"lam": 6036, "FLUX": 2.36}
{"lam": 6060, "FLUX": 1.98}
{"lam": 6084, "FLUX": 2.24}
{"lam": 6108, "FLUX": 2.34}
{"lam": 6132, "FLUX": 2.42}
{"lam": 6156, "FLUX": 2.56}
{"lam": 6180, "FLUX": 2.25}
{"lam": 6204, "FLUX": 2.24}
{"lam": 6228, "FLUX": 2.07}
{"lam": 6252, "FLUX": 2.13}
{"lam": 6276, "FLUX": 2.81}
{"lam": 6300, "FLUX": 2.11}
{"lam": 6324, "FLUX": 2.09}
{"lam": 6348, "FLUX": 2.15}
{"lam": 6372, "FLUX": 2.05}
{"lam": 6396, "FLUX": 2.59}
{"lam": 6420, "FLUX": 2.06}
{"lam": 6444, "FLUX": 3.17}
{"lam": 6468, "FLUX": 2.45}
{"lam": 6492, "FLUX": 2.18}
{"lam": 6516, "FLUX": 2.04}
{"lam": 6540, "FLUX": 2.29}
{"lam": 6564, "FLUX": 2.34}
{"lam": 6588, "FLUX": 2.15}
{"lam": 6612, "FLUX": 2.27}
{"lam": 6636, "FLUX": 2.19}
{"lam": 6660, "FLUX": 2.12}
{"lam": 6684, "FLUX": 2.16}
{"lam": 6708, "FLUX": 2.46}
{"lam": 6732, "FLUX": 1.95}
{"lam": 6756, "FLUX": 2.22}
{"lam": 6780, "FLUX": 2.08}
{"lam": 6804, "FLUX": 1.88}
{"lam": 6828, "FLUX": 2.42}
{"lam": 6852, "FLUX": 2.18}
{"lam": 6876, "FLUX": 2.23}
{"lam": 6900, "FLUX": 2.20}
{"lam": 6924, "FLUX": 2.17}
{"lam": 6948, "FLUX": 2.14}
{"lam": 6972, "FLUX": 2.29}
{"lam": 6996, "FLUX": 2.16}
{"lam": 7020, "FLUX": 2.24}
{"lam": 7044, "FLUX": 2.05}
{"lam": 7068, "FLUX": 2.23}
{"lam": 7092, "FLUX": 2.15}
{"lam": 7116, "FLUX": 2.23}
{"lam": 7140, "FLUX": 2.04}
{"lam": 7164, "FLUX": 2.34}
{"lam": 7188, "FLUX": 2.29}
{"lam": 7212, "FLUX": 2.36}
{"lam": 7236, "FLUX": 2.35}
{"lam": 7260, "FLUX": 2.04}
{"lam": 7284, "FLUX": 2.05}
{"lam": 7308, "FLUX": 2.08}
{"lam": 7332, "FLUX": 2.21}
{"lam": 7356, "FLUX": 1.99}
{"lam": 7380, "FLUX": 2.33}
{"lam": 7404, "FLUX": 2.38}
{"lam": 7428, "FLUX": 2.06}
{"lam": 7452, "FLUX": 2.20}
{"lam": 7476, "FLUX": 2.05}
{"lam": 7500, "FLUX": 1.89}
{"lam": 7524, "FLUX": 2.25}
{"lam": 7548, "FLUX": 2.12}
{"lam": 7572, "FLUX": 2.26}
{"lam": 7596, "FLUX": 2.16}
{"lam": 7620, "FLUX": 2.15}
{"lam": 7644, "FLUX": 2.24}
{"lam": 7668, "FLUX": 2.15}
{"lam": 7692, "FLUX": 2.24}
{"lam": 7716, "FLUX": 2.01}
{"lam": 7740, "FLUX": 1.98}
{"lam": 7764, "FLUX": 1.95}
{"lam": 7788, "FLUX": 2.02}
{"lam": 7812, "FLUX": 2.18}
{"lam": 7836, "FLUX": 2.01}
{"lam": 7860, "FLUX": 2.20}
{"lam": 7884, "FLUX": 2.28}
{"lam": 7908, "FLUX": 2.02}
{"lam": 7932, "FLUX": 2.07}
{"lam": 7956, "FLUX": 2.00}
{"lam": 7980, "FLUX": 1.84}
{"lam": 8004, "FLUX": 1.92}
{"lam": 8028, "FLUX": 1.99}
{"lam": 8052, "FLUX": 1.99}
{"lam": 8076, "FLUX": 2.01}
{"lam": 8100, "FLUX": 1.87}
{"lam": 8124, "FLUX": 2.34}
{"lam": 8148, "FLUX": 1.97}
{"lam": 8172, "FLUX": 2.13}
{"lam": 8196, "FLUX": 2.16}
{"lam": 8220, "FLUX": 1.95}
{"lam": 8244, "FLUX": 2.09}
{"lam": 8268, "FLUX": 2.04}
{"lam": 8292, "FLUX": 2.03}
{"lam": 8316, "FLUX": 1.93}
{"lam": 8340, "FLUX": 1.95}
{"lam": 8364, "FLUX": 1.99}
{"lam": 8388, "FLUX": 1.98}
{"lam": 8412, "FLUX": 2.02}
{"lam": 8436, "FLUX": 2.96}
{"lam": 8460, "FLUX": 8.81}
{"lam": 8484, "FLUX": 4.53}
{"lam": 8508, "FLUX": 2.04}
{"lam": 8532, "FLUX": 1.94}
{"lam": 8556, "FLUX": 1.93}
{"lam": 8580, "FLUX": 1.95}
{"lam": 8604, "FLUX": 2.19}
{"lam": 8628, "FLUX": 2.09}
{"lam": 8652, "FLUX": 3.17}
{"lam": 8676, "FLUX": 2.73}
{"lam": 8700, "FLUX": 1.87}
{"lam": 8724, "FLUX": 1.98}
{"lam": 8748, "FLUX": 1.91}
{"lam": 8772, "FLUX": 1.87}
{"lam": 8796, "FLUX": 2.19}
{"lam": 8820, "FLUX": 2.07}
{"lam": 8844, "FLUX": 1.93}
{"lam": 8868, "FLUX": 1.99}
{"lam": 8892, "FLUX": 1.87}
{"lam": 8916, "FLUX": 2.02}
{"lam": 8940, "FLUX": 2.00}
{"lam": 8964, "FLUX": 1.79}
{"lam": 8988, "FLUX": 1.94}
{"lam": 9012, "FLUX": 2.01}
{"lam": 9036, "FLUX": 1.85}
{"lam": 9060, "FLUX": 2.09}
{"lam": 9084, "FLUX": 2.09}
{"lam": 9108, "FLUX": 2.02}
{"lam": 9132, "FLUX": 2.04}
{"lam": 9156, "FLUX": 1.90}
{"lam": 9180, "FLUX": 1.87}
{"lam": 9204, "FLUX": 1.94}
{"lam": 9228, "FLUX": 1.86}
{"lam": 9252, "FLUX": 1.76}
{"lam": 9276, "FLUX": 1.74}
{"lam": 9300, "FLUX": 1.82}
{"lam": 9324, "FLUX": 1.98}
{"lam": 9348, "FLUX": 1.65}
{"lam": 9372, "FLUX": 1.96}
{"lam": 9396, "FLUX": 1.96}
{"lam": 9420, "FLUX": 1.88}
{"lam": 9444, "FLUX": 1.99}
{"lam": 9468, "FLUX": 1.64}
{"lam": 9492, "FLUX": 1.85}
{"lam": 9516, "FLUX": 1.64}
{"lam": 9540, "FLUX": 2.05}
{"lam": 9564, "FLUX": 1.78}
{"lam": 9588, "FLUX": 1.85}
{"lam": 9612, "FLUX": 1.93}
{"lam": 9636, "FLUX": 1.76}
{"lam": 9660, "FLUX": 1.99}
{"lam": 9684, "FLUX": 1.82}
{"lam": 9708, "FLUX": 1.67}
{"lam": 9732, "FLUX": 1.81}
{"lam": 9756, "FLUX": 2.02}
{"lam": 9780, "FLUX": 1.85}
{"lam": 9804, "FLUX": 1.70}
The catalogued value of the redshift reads 0.289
